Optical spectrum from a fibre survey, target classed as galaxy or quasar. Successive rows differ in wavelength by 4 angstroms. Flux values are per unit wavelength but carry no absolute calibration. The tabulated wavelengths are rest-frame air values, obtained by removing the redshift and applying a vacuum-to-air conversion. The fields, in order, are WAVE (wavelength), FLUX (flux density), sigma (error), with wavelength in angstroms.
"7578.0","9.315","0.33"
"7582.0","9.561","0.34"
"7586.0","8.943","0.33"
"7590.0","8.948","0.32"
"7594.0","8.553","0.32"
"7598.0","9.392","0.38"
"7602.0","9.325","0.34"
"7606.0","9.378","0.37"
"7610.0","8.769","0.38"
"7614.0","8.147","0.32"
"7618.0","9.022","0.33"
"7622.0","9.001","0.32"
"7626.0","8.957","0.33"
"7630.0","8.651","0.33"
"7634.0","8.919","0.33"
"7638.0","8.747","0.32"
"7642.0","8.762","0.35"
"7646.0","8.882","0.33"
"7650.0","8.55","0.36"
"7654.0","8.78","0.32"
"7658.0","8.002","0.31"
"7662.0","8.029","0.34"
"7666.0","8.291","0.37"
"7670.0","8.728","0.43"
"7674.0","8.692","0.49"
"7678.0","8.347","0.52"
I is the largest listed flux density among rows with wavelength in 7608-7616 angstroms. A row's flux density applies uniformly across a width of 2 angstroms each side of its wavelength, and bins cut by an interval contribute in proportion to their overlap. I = 8.769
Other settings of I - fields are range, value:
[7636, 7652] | 8.882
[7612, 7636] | 9.022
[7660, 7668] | 8.291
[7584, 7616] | 9.392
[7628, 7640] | 8.919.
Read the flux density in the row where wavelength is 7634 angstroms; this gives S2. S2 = 8.919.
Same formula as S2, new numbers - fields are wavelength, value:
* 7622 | 9.001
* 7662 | 8.029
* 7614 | 8.147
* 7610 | 8.769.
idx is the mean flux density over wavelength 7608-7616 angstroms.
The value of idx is 8.46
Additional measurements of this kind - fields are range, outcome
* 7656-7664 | 8.02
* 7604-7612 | 9.07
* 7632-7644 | 8.81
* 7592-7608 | 9.16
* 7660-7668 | 8.16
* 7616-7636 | 8.91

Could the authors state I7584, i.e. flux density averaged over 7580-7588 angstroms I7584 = 9.25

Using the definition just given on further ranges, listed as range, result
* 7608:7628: 8.78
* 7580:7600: 9.08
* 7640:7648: 8.82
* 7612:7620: 8.58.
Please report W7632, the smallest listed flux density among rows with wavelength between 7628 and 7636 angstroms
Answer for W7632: 8.651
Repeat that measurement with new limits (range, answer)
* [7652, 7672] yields 8.002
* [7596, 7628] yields 8.147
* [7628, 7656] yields 8.55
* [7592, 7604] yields 8.553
